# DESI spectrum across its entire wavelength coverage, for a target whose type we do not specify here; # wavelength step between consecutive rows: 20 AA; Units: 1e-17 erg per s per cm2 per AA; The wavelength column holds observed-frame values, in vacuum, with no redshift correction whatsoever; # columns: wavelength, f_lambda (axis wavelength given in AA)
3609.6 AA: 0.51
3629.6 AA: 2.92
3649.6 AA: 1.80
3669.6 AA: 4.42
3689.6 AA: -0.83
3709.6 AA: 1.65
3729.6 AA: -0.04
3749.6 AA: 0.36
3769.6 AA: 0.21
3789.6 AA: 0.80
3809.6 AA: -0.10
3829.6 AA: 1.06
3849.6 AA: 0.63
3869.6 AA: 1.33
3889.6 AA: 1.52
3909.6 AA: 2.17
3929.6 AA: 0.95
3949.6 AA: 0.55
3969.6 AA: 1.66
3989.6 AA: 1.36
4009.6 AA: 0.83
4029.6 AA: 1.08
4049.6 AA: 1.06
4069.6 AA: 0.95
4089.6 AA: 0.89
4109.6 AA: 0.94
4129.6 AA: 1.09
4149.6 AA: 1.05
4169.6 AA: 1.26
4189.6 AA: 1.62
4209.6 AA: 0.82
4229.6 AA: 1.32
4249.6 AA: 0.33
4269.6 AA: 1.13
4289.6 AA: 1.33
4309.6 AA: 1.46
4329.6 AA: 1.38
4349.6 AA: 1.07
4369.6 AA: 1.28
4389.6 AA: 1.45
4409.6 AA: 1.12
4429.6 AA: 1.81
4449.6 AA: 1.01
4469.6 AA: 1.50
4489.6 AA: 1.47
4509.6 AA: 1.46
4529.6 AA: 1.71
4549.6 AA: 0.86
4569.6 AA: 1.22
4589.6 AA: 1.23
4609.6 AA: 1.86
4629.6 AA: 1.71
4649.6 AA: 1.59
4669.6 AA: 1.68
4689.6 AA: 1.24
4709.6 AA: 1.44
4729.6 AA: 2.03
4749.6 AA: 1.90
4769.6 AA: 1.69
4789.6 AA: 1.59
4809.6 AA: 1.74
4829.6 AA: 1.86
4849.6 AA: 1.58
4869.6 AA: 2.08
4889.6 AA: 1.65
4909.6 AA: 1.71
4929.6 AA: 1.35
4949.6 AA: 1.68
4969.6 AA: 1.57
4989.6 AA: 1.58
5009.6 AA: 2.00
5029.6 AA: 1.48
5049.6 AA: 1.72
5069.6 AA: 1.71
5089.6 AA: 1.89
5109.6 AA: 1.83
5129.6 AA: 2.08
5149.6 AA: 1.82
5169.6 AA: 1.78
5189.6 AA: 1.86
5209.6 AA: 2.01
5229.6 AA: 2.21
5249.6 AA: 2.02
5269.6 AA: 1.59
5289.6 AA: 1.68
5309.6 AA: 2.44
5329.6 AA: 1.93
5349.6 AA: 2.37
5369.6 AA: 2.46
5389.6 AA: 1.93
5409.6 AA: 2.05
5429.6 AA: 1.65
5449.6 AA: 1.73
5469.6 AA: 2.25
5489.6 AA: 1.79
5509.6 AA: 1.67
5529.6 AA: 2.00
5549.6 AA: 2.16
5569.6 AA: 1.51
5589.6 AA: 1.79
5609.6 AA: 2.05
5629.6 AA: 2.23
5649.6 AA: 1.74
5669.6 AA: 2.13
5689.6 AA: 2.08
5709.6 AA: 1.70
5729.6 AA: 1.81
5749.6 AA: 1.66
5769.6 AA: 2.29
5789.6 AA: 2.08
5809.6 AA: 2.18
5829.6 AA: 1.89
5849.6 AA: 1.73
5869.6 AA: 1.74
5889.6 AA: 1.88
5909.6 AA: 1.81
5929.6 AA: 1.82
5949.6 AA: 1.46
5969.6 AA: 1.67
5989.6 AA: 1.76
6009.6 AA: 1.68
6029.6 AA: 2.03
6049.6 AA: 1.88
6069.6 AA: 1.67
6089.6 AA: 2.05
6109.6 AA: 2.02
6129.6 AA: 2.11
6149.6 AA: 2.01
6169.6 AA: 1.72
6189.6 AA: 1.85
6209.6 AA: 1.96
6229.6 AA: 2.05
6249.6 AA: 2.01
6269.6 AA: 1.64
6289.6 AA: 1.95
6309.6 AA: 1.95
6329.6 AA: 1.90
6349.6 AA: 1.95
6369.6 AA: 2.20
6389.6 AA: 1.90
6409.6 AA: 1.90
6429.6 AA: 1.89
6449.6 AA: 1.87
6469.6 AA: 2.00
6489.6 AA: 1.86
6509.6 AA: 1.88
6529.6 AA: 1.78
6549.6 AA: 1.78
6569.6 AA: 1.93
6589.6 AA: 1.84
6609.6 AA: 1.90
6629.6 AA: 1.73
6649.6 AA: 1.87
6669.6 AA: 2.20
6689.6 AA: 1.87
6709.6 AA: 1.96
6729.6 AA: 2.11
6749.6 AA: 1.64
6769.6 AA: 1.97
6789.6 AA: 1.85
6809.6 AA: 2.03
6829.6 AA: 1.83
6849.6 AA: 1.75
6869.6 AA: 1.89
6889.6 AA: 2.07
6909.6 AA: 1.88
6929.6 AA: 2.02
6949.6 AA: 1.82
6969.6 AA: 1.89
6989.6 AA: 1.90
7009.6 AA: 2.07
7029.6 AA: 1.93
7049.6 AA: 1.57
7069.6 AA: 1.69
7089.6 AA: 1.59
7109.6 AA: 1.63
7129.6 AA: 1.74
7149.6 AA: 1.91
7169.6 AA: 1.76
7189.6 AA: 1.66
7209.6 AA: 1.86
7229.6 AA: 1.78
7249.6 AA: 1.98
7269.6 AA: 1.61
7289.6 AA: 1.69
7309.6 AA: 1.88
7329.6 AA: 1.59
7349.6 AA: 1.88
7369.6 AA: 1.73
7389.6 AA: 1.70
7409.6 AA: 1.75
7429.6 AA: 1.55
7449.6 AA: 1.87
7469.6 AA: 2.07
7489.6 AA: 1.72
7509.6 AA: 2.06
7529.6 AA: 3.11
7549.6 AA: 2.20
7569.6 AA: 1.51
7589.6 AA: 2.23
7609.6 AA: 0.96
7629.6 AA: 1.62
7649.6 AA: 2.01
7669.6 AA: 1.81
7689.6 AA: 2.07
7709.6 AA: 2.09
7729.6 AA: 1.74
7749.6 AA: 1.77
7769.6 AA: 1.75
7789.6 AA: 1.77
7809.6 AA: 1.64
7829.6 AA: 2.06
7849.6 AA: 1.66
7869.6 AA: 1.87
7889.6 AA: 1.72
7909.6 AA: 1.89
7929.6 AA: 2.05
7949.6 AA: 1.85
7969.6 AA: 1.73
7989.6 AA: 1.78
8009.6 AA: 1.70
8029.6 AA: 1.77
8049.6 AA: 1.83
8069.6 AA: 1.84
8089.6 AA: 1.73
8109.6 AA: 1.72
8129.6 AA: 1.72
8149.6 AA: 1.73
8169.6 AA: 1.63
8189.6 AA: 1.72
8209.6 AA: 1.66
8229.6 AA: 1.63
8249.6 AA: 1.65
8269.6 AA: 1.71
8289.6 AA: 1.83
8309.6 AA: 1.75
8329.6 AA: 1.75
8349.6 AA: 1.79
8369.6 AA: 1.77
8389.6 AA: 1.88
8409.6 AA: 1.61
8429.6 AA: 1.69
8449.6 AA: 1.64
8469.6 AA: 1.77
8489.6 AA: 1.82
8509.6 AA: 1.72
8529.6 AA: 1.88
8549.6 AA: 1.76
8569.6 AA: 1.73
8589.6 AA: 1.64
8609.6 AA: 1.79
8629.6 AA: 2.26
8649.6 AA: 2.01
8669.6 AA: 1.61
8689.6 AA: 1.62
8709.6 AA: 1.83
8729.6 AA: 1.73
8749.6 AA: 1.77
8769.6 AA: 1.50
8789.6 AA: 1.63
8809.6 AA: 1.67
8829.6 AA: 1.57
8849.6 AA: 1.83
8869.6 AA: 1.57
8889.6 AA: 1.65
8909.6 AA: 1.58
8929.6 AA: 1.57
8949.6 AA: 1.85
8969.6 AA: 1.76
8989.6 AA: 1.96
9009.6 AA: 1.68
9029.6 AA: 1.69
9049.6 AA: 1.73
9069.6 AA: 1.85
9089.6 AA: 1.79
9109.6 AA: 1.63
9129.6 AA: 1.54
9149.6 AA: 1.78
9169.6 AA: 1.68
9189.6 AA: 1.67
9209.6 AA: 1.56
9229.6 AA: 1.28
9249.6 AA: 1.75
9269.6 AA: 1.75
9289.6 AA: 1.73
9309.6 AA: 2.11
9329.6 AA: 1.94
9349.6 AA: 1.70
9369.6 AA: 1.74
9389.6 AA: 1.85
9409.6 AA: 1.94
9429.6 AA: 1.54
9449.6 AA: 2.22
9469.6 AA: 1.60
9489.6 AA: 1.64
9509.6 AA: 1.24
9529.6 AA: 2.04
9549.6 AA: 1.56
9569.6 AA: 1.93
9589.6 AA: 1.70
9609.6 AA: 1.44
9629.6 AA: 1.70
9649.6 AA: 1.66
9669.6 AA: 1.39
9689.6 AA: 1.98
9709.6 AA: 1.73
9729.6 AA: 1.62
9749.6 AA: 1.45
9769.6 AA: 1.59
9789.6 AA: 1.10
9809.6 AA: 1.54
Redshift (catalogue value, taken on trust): 0.146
